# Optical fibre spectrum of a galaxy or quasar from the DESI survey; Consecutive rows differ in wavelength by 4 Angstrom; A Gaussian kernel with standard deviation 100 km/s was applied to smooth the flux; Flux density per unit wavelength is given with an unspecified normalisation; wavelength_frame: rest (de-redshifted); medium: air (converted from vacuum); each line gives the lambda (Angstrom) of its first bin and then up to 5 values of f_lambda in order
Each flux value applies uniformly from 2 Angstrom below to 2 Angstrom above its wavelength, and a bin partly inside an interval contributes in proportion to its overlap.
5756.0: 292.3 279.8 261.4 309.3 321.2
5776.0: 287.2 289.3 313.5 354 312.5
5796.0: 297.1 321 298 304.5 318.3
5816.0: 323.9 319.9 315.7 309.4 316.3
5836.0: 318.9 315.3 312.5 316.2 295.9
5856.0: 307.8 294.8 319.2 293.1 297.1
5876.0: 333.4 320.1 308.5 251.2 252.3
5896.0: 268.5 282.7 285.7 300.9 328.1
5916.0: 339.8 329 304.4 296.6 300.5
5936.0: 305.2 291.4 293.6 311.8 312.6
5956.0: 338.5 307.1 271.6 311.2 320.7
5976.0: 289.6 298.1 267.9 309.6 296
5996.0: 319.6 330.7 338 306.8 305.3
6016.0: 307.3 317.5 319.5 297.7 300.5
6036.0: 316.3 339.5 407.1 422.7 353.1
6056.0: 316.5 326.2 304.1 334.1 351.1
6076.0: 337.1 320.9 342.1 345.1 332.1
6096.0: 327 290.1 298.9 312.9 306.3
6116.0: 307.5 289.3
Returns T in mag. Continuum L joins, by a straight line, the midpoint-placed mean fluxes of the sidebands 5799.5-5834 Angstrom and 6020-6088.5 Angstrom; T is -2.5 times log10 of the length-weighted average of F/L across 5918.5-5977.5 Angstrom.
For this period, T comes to 0.072 mag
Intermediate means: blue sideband 314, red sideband 337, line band 306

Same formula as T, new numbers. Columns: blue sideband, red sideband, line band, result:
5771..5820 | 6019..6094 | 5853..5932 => 0.071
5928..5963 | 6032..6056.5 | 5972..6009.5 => 0.077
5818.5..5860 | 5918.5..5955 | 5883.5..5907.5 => 0.126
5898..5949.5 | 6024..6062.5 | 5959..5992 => 0.084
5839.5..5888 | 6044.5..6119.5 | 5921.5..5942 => 0.049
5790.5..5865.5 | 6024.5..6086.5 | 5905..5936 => 0.032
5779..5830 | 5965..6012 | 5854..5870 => 0.029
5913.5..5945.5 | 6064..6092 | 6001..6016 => 0.021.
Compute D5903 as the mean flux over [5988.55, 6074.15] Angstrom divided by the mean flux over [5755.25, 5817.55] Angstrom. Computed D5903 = 1.1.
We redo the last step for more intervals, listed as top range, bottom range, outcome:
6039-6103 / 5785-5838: 1.08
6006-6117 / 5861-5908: 1.12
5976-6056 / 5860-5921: 1.08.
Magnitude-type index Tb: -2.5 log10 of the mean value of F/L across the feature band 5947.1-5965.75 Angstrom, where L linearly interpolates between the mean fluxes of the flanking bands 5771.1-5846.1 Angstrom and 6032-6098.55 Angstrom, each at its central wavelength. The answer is 0.07 mag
